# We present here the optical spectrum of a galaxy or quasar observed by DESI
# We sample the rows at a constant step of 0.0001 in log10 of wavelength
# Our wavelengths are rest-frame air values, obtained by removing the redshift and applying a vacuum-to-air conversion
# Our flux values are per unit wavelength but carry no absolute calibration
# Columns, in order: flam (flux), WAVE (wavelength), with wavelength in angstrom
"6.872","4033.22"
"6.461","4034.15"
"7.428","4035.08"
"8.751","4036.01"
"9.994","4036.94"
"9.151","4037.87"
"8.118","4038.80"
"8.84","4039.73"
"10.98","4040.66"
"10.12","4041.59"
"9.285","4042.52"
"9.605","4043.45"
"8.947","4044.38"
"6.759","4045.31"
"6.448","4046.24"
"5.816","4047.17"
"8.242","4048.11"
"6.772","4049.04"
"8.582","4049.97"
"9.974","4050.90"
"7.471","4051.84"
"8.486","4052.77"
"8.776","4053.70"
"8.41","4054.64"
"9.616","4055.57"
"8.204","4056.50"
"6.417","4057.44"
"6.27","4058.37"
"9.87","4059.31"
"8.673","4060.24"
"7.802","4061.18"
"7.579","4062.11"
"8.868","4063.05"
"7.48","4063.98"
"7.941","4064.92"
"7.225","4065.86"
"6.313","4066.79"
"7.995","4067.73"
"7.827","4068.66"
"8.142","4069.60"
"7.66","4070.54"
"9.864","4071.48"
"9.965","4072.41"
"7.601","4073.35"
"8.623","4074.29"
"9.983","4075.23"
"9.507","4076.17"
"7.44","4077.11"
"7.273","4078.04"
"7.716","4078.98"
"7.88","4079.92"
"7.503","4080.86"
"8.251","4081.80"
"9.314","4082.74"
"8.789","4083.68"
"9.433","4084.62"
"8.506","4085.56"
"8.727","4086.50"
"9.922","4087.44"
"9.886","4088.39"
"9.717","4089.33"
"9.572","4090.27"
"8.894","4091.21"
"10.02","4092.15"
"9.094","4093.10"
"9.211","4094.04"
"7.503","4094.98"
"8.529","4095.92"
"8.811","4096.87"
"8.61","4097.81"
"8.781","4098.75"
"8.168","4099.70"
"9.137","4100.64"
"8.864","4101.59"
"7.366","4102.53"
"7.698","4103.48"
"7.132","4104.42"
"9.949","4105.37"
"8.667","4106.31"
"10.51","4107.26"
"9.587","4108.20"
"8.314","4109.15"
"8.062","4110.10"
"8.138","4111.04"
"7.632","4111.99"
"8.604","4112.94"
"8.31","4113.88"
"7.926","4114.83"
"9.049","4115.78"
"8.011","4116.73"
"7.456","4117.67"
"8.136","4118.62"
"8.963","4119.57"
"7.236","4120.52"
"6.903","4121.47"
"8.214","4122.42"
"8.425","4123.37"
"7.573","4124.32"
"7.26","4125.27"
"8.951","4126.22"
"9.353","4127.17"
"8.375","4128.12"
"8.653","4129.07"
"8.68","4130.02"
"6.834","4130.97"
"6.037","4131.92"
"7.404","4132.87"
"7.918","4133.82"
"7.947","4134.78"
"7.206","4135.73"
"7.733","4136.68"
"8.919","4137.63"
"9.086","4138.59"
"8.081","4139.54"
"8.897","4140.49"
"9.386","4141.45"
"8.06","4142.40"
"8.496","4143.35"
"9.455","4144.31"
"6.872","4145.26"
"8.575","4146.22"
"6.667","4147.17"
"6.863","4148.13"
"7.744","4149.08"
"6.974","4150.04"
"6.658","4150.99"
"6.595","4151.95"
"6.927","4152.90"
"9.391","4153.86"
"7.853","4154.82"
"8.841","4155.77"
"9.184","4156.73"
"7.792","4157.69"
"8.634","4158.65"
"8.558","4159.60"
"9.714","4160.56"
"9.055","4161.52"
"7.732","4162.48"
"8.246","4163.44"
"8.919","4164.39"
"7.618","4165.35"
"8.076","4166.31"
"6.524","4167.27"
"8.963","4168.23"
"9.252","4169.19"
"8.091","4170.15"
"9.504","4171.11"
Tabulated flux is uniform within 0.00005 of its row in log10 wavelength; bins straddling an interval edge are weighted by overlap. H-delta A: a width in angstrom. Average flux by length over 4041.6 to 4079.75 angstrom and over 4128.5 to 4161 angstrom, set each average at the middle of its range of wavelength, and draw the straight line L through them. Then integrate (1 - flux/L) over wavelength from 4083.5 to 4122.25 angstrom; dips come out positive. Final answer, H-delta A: -2.6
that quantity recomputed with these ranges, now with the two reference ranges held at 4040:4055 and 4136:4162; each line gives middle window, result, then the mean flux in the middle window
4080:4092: -1.0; 9.03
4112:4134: 0.6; 8.01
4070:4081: -0.1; 8.44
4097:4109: -0.6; 8.7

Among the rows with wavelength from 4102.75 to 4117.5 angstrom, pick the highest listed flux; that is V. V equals 10.51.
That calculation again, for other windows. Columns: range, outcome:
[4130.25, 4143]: 9.386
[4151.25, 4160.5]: 9.391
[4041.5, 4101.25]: 10.12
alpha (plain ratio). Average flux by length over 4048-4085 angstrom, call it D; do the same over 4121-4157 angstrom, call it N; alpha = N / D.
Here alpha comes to 0.97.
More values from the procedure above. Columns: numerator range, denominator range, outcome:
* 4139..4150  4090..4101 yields 0.91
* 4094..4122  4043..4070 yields 1.05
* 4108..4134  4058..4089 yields 0.96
